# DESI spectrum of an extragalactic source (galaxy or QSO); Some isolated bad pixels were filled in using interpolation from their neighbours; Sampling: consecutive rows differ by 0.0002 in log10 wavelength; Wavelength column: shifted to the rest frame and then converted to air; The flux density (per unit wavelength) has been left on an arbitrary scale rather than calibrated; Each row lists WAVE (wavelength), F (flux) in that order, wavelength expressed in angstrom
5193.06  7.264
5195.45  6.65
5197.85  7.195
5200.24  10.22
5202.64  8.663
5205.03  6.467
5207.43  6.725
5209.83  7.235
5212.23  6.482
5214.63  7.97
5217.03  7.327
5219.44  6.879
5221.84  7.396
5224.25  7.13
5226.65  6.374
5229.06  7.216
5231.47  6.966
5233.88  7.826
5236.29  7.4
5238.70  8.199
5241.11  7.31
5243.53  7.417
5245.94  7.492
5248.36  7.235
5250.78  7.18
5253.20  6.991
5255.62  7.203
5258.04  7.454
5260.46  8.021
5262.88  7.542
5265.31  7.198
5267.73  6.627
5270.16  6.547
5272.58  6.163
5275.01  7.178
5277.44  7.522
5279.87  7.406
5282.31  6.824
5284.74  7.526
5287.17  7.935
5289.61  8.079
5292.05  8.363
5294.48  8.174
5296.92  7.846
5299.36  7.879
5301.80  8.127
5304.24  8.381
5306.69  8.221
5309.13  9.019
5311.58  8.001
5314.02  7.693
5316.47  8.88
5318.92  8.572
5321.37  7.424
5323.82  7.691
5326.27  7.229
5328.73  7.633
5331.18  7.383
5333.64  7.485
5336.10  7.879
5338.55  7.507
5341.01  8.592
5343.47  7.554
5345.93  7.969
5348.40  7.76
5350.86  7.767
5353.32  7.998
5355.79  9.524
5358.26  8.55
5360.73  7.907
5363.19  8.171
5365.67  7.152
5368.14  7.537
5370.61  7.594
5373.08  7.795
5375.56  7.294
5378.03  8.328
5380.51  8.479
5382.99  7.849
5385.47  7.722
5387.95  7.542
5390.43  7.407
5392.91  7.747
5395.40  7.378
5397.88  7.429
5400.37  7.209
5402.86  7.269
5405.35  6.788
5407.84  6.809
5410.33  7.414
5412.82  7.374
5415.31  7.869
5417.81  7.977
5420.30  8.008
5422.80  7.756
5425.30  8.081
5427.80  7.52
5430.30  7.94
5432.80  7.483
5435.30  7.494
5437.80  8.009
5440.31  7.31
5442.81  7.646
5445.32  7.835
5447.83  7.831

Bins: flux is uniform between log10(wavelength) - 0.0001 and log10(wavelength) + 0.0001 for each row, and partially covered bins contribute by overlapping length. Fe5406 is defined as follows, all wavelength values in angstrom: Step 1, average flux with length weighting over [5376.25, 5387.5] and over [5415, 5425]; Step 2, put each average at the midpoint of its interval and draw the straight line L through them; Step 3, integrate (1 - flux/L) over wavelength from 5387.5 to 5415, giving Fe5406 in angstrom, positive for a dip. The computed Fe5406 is 2.2 angstrom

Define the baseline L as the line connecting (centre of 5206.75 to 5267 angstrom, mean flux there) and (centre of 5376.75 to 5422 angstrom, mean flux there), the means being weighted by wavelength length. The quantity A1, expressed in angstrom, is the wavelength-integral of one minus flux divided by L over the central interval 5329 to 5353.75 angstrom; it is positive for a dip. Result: -0.98 angstrom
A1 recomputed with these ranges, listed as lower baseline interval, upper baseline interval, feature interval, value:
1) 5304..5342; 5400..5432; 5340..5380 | -0.91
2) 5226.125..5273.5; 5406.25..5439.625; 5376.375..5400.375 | -0.49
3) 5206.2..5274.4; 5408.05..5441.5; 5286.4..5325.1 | -4.07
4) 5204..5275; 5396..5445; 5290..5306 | -1.83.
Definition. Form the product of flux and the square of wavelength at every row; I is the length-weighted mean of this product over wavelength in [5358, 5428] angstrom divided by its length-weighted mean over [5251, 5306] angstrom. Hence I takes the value 1.06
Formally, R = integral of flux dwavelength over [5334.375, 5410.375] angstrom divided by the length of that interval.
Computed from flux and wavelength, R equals 7.74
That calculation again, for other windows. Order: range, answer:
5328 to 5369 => 7.91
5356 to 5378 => 7.87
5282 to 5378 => 7.94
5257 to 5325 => 7.73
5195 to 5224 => 7.44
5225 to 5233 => 6.91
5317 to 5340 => 7.69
